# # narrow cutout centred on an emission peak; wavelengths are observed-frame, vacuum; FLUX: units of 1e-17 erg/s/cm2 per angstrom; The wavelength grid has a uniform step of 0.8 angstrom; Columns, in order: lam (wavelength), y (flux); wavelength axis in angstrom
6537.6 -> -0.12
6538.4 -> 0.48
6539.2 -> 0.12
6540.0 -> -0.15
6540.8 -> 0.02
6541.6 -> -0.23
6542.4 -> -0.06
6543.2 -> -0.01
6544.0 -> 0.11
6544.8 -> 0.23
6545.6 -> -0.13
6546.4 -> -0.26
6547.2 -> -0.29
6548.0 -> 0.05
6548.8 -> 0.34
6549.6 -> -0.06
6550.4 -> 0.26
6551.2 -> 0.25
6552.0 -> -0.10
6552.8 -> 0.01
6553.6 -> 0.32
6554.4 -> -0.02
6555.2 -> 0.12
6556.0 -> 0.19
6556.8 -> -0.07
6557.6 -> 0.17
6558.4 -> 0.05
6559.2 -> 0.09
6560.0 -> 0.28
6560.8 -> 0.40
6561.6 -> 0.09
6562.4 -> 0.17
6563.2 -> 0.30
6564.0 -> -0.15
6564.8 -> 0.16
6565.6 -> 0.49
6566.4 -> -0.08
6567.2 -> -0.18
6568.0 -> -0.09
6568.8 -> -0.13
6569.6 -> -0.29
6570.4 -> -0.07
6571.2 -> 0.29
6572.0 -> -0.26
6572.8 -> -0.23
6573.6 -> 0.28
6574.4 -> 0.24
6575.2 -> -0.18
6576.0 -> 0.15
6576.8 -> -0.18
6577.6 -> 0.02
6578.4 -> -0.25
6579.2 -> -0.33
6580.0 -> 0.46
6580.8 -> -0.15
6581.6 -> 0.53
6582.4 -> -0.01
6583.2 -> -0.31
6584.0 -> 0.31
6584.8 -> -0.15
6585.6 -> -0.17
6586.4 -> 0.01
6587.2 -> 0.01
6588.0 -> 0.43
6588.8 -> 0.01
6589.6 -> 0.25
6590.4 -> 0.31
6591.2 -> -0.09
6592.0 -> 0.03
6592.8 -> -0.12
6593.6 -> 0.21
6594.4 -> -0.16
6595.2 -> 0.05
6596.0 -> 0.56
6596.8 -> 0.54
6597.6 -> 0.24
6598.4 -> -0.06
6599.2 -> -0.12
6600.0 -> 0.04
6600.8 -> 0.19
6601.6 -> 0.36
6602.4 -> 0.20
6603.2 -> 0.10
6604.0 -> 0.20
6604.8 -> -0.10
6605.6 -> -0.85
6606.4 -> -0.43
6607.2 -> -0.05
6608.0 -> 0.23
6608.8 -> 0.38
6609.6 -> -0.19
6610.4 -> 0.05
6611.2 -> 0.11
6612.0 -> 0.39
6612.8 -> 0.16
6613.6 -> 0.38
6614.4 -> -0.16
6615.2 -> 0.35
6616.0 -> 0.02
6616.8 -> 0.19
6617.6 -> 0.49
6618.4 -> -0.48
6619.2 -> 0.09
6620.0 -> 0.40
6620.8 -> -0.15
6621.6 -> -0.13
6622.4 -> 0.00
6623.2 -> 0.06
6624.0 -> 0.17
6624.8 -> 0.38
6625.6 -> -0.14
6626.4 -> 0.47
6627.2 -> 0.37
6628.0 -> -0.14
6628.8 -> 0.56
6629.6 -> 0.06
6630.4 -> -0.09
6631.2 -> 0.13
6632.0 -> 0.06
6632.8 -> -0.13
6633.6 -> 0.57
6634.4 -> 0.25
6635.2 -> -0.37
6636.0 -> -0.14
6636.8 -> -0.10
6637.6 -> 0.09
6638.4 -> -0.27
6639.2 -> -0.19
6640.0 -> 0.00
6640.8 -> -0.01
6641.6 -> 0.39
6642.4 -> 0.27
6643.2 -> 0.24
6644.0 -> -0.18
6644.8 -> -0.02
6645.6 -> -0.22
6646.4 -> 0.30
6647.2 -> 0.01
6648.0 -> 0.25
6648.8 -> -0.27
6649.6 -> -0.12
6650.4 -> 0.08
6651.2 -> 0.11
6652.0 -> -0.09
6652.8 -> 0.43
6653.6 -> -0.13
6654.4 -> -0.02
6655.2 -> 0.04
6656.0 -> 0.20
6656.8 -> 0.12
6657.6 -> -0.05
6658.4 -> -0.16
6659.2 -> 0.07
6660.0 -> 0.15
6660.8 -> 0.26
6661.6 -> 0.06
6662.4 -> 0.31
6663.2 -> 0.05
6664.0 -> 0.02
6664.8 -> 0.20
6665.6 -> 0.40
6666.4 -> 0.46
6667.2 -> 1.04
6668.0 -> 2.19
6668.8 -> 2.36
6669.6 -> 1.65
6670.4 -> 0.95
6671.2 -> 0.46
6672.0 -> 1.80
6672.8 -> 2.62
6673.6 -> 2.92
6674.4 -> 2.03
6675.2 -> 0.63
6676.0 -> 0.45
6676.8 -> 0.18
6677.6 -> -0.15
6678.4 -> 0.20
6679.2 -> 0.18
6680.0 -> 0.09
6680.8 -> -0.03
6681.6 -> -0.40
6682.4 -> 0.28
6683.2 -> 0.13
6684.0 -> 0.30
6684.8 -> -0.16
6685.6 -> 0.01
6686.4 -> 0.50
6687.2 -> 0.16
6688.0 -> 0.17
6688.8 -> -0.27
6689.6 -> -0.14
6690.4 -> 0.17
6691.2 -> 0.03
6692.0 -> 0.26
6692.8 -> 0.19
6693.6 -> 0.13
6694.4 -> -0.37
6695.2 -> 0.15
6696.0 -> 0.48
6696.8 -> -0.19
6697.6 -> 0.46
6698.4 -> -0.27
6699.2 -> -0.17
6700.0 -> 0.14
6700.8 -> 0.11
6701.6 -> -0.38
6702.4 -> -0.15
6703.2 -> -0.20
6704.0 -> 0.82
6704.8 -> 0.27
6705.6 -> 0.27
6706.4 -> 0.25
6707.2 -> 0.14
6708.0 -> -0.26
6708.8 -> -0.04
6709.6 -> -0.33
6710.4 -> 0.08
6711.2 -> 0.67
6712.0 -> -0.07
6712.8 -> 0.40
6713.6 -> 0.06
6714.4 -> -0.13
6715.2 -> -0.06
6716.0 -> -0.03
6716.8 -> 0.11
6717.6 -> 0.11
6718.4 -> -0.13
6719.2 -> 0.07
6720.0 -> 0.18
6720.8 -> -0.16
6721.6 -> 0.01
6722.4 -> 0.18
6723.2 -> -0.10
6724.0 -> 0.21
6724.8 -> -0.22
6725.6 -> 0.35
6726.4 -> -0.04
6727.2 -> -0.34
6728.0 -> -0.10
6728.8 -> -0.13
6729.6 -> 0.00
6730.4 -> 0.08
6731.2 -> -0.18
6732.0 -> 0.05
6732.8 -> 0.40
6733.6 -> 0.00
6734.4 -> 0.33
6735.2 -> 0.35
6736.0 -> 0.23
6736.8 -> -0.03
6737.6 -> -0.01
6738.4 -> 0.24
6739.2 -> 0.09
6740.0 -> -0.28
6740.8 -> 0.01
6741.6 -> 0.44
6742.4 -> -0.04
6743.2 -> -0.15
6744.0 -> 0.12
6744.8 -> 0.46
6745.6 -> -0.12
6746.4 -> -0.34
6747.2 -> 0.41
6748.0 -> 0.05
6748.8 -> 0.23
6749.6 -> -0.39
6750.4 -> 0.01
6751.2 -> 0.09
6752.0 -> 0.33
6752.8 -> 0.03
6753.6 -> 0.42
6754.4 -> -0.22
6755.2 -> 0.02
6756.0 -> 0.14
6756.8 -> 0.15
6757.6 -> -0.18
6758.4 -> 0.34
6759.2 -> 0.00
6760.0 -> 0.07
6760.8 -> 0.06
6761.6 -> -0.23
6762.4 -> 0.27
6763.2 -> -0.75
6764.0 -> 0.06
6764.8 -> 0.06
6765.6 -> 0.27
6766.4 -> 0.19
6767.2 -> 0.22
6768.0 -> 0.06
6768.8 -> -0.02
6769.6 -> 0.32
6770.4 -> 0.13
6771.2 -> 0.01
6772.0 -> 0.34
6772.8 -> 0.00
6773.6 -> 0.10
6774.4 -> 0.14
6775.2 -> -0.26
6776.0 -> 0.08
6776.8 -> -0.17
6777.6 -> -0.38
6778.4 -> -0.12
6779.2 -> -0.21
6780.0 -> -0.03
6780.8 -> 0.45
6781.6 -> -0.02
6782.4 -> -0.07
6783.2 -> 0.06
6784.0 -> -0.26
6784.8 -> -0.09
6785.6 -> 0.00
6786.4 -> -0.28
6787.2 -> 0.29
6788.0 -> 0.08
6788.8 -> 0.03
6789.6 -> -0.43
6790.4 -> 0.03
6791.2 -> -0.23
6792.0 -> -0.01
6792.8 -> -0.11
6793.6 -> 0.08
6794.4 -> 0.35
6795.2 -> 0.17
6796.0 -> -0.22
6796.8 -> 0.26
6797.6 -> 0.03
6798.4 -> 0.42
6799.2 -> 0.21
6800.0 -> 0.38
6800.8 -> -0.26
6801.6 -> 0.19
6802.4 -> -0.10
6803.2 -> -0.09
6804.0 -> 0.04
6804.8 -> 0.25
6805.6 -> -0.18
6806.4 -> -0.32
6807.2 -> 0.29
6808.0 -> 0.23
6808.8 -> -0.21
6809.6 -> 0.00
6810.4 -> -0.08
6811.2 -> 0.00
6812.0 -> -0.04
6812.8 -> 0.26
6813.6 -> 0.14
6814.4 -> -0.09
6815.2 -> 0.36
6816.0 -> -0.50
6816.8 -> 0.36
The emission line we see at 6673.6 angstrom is [O II] 3727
